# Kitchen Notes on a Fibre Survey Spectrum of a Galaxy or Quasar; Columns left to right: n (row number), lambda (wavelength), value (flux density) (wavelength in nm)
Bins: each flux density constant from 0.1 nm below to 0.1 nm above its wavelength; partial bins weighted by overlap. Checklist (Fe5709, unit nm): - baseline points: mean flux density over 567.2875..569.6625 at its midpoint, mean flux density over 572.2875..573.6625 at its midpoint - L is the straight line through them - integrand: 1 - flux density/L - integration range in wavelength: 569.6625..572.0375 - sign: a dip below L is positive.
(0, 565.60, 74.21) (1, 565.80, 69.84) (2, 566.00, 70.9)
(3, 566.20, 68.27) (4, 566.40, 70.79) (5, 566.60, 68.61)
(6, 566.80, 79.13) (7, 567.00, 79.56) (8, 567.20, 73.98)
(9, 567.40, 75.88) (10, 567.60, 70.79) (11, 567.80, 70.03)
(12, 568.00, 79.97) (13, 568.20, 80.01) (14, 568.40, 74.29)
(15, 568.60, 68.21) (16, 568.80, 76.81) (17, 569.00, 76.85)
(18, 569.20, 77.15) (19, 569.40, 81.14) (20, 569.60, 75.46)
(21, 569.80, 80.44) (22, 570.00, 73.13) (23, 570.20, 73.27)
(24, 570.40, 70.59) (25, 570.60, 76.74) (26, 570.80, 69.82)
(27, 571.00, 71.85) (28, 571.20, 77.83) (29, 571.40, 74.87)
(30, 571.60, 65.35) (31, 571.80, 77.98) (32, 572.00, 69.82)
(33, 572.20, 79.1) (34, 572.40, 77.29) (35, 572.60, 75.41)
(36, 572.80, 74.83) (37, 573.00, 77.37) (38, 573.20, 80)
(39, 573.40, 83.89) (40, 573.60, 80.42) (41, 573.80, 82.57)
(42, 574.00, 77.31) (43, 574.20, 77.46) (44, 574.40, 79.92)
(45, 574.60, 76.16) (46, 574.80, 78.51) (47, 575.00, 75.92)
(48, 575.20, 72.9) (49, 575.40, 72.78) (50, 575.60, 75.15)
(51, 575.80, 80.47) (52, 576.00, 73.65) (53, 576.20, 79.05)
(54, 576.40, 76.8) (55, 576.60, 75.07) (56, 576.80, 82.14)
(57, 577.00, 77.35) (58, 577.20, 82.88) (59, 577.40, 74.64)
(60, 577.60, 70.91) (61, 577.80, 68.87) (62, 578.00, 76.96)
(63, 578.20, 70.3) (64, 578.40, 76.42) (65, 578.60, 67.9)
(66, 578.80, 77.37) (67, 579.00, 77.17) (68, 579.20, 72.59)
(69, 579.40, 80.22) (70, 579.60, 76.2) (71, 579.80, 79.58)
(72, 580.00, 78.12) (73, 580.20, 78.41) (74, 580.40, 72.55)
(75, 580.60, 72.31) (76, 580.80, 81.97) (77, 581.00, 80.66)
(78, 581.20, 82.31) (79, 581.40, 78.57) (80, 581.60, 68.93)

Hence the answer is 0.106 nm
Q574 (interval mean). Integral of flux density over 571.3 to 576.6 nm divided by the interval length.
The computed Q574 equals 76.7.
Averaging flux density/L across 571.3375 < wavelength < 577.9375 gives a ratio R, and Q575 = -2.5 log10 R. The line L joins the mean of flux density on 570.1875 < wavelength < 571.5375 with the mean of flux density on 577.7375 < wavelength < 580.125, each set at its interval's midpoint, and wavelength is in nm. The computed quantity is -0.03 mag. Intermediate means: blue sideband 73.4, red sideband 75.3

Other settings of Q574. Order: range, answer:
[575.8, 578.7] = 75.4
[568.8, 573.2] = 75.2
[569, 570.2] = 77.1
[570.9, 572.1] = 72.9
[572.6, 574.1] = 79.2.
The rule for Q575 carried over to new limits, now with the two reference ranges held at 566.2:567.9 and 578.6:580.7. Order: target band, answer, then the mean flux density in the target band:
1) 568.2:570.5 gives -0.024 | 75.4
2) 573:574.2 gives -0.078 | 80.3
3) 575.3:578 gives -0.011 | 76.2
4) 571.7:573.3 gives -0.029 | 76.5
